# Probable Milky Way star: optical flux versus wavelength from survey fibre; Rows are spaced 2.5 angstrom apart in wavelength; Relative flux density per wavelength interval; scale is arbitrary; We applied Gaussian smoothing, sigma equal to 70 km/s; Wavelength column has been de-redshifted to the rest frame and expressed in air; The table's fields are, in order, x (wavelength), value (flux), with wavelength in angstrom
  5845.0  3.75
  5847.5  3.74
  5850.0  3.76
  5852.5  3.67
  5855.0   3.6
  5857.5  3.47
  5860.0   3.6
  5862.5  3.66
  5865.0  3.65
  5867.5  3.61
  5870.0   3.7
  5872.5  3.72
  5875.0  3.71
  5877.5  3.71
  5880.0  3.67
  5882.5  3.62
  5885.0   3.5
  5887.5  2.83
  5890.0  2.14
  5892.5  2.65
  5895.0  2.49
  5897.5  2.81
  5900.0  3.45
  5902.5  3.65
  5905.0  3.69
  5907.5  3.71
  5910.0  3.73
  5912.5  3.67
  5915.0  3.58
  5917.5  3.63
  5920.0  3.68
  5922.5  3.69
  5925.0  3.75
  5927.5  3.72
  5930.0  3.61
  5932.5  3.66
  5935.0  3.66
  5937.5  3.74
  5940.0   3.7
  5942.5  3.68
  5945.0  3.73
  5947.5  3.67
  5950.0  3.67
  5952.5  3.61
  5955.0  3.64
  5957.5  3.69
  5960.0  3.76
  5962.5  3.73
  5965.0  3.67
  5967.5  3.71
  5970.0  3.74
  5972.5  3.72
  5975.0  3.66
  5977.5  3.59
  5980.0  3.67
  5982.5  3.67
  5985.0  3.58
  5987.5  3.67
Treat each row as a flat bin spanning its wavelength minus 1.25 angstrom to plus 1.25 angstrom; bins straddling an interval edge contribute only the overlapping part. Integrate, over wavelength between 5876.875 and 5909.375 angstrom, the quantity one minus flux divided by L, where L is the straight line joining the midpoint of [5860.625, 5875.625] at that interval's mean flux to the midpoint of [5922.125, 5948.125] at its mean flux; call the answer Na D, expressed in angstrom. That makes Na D 4.0 angstrom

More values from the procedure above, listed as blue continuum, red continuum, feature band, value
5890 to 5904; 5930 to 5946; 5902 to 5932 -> -3.42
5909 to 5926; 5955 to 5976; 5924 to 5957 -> 0.09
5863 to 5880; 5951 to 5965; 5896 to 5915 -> 0.84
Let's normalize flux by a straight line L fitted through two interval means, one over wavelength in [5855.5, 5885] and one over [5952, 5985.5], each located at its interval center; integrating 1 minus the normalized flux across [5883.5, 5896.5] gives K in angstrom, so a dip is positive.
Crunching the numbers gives 3.2 angstrom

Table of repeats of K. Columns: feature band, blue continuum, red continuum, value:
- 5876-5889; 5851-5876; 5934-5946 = 0.75 angstrom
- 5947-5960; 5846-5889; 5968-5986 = -0.06 angstrom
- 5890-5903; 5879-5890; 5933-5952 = 1.78 angstrom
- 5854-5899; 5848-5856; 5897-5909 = 3.30 angstrom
